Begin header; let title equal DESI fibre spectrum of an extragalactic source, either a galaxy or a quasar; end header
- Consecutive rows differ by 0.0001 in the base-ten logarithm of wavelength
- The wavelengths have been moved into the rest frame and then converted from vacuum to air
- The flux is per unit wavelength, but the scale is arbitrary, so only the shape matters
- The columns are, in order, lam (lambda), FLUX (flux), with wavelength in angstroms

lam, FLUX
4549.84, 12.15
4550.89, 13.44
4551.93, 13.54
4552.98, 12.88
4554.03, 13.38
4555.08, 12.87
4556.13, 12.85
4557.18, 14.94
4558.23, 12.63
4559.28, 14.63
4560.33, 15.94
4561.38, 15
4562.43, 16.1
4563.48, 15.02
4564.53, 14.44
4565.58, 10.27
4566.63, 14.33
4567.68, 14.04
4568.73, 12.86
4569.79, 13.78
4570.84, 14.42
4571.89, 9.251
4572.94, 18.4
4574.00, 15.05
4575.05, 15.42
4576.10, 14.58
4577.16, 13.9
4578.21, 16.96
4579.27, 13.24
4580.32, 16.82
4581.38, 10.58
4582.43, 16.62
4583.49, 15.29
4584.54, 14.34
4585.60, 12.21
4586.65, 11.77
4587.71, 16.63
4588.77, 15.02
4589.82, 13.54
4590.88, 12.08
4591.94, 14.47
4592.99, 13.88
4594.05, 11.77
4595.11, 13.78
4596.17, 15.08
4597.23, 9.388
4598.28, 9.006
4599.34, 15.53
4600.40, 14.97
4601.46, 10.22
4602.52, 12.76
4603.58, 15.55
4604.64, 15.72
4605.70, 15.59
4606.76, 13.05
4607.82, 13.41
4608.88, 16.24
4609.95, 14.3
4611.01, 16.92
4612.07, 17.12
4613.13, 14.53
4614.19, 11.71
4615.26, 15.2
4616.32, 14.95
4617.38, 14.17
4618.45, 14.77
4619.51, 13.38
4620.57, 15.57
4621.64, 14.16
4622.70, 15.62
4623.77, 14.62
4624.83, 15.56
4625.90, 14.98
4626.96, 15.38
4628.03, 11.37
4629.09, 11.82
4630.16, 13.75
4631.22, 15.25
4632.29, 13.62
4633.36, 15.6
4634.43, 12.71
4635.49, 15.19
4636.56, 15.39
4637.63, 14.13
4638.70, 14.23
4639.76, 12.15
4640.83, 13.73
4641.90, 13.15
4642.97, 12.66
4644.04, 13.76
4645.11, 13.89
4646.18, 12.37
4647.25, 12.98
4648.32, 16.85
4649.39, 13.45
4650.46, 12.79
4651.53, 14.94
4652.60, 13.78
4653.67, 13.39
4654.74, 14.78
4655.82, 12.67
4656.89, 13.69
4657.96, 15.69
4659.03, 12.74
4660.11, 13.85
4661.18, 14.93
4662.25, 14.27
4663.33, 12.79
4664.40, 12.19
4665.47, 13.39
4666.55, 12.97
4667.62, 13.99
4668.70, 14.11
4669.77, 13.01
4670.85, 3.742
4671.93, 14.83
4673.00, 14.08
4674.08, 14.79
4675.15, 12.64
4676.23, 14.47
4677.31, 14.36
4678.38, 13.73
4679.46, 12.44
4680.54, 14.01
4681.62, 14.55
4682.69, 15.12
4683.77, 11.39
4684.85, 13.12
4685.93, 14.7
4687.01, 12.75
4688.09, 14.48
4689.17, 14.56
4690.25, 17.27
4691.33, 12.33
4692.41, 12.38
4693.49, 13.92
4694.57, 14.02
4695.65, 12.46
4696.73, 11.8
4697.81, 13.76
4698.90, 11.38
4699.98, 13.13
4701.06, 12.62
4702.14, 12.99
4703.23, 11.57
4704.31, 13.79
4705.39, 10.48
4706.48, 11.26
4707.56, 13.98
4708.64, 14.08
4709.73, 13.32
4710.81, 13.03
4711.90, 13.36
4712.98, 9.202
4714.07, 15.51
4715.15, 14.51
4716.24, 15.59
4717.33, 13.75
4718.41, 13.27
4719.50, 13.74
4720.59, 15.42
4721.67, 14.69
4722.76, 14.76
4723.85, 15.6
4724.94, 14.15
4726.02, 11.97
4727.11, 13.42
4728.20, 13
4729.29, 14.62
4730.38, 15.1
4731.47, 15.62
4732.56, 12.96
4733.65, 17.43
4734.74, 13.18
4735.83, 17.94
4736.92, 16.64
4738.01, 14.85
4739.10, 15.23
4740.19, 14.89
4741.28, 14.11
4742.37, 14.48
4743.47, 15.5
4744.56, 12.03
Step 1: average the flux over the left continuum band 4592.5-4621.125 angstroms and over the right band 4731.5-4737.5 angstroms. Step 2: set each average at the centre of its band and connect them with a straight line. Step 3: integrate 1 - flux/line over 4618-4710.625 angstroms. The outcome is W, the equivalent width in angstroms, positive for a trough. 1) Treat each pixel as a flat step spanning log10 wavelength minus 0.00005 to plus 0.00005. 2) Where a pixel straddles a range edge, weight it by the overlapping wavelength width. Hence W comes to 7.20 angstroms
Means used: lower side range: 14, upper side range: 15.6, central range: 13.6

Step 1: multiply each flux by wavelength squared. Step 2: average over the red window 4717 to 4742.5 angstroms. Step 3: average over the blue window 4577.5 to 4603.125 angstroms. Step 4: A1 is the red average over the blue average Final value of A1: 1.14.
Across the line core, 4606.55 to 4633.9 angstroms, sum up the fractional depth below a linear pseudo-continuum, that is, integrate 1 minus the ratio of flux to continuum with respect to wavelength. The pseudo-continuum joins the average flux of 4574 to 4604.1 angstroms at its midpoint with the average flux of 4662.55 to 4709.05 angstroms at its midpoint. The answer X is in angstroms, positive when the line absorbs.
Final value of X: -1.9 angstroms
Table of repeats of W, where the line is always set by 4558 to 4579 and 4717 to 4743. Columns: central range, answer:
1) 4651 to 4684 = 2.4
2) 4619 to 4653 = 1.0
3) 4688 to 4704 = 1.5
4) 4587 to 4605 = 1.2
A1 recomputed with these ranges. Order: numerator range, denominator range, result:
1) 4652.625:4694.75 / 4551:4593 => 1.00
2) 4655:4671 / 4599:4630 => 0.93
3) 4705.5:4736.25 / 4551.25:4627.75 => 1.05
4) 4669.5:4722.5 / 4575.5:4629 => 0.98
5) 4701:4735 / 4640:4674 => 1.05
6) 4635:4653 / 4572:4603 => 1.03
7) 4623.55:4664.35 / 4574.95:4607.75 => 1.03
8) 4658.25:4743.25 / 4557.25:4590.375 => 1.01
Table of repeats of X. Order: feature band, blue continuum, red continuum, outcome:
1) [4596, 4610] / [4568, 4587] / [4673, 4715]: 0.4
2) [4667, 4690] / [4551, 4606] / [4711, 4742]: 1.4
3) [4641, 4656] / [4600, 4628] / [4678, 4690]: 0.5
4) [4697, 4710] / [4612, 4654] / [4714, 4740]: 1.7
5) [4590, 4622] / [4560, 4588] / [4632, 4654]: 0.3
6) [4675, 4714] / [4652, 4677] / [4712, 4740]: 1.9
